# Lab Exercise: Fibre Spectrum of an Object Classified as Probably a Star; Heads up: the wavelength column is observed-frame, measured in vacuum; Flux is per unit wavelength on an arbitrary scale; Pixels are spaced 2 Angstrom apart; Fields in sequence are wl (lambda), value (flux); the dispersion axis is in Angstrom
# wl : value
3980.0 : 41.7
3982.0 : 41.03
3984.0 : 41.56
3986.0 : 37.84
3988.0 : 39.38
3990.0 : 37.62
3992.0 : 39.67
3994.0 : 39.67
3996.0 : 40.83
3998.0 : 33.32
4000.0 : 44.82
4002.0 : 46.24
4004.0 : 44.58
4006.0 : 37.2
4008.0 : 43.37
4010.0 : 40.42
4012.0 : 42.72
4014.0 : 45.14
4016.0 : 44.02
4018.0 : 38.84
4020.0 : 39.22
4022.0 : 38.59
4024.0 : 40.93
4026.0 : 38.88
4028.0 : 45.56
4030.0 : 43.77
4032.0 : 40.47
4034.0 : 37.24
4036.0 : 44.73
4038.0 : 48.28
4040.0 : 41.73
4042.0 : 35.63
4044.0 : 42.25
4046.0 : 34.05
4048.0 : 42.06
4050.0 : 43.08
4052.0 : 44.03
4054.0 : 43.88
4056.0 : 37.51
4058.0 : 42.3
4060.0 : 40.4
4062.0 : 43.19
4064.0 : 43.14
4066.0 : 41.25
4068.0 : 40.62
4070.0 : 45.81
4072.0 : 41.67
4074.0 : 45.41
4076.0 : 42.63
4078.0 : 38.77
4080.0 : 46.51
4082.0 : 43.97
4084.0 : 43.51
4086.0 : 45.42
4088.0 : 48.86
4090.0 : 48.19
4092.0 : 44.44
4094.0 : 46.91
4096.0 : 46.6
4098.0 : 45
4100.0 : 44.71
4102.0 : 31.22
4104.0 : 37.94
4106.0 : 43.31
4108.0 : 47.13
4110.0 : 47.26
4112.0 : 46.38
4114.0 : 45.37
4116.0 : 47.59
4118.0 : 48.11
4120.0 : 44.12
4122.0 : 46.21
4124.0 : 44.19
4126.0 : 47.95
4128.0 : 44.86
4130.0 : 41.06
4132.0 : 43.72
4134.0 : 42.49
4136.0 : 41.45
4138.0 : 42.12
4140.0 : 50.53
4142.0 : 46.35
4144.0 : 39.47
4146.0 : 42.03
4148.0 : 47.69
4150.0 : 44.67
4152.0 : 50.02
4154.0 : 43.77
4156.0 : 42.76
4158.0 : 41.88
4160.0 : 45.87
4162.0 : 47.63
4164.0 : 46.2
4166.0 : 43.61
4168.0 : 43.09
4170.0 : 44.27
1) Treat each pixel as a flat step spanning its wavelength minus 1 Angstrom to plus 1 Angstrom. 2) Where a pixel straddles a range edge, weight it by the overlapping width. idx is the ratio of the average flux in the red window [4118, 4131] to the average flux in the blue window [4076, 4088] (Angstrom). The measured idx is 1.02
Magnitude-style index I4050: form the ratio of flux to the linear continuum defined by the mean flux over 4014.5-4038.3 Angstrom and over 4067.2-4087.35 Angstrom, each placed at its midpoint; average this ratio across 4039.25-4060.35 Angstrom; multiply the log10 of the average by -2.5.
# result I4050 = 0.05 mag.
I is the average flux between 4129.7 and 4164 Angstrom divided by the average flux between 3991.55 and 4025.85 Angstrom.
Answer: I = 1.08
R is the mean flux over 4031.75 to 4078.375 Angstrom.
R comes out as 41.7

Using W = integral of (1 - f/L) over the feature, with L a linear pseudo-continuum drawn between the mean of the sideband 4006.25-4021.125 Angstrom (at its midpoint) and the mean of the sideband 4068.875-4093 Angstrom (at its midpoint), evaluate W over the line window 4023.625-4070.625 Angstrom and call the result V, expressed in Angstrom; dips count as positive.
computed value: 1.6 Angstrom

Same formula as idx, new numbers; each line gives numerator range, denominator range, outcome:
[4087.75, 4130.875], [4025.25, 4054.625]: 1.07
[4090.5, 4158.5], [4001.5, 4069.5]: 1.07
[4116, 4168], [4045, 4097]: 1.04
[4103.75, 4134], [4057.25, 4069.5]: 1.07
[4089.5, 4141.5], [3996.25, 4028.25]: 1.08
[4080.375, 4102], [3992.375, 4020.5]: 1.09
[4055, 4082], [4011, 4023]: 1.02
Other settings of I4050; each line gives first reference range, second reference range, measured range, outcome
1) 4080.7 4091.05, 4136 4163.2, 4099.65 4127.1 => 0.03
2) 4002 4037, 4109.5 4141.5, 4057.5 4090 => 0.00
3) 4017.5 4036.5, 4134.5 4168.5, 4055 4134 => -0.03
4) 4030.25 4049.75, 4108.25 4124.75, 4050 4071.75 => 0.00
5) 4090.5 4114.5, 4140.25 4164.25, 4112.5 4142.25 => -0.01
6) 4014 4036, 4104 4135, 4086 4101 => -0.06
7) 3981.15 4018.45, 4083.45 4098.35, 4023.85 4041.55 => 0.02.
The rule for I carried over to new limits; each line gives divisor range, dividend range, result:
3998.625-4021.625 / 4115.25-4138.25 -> 1.06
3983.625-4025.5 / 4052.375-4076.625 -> 1.04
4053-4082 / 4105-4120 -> 1.09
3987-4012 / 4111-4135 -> 1.11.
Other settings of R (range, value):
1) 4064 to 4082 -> 42.9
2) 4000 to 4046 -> 41.7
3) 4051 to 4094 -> 43.5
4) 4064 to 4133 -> 44.3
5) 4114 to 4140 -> 44.8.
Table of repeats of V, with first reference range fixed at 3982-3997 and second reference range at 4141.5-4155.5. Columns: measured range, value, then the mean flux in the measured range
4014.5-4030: -0.2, 41.2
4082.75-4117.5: -1.3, 44.7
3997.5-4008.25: -0.5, 41.8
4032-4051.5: 0.1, 41.1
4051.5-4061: 0.1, 41.5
